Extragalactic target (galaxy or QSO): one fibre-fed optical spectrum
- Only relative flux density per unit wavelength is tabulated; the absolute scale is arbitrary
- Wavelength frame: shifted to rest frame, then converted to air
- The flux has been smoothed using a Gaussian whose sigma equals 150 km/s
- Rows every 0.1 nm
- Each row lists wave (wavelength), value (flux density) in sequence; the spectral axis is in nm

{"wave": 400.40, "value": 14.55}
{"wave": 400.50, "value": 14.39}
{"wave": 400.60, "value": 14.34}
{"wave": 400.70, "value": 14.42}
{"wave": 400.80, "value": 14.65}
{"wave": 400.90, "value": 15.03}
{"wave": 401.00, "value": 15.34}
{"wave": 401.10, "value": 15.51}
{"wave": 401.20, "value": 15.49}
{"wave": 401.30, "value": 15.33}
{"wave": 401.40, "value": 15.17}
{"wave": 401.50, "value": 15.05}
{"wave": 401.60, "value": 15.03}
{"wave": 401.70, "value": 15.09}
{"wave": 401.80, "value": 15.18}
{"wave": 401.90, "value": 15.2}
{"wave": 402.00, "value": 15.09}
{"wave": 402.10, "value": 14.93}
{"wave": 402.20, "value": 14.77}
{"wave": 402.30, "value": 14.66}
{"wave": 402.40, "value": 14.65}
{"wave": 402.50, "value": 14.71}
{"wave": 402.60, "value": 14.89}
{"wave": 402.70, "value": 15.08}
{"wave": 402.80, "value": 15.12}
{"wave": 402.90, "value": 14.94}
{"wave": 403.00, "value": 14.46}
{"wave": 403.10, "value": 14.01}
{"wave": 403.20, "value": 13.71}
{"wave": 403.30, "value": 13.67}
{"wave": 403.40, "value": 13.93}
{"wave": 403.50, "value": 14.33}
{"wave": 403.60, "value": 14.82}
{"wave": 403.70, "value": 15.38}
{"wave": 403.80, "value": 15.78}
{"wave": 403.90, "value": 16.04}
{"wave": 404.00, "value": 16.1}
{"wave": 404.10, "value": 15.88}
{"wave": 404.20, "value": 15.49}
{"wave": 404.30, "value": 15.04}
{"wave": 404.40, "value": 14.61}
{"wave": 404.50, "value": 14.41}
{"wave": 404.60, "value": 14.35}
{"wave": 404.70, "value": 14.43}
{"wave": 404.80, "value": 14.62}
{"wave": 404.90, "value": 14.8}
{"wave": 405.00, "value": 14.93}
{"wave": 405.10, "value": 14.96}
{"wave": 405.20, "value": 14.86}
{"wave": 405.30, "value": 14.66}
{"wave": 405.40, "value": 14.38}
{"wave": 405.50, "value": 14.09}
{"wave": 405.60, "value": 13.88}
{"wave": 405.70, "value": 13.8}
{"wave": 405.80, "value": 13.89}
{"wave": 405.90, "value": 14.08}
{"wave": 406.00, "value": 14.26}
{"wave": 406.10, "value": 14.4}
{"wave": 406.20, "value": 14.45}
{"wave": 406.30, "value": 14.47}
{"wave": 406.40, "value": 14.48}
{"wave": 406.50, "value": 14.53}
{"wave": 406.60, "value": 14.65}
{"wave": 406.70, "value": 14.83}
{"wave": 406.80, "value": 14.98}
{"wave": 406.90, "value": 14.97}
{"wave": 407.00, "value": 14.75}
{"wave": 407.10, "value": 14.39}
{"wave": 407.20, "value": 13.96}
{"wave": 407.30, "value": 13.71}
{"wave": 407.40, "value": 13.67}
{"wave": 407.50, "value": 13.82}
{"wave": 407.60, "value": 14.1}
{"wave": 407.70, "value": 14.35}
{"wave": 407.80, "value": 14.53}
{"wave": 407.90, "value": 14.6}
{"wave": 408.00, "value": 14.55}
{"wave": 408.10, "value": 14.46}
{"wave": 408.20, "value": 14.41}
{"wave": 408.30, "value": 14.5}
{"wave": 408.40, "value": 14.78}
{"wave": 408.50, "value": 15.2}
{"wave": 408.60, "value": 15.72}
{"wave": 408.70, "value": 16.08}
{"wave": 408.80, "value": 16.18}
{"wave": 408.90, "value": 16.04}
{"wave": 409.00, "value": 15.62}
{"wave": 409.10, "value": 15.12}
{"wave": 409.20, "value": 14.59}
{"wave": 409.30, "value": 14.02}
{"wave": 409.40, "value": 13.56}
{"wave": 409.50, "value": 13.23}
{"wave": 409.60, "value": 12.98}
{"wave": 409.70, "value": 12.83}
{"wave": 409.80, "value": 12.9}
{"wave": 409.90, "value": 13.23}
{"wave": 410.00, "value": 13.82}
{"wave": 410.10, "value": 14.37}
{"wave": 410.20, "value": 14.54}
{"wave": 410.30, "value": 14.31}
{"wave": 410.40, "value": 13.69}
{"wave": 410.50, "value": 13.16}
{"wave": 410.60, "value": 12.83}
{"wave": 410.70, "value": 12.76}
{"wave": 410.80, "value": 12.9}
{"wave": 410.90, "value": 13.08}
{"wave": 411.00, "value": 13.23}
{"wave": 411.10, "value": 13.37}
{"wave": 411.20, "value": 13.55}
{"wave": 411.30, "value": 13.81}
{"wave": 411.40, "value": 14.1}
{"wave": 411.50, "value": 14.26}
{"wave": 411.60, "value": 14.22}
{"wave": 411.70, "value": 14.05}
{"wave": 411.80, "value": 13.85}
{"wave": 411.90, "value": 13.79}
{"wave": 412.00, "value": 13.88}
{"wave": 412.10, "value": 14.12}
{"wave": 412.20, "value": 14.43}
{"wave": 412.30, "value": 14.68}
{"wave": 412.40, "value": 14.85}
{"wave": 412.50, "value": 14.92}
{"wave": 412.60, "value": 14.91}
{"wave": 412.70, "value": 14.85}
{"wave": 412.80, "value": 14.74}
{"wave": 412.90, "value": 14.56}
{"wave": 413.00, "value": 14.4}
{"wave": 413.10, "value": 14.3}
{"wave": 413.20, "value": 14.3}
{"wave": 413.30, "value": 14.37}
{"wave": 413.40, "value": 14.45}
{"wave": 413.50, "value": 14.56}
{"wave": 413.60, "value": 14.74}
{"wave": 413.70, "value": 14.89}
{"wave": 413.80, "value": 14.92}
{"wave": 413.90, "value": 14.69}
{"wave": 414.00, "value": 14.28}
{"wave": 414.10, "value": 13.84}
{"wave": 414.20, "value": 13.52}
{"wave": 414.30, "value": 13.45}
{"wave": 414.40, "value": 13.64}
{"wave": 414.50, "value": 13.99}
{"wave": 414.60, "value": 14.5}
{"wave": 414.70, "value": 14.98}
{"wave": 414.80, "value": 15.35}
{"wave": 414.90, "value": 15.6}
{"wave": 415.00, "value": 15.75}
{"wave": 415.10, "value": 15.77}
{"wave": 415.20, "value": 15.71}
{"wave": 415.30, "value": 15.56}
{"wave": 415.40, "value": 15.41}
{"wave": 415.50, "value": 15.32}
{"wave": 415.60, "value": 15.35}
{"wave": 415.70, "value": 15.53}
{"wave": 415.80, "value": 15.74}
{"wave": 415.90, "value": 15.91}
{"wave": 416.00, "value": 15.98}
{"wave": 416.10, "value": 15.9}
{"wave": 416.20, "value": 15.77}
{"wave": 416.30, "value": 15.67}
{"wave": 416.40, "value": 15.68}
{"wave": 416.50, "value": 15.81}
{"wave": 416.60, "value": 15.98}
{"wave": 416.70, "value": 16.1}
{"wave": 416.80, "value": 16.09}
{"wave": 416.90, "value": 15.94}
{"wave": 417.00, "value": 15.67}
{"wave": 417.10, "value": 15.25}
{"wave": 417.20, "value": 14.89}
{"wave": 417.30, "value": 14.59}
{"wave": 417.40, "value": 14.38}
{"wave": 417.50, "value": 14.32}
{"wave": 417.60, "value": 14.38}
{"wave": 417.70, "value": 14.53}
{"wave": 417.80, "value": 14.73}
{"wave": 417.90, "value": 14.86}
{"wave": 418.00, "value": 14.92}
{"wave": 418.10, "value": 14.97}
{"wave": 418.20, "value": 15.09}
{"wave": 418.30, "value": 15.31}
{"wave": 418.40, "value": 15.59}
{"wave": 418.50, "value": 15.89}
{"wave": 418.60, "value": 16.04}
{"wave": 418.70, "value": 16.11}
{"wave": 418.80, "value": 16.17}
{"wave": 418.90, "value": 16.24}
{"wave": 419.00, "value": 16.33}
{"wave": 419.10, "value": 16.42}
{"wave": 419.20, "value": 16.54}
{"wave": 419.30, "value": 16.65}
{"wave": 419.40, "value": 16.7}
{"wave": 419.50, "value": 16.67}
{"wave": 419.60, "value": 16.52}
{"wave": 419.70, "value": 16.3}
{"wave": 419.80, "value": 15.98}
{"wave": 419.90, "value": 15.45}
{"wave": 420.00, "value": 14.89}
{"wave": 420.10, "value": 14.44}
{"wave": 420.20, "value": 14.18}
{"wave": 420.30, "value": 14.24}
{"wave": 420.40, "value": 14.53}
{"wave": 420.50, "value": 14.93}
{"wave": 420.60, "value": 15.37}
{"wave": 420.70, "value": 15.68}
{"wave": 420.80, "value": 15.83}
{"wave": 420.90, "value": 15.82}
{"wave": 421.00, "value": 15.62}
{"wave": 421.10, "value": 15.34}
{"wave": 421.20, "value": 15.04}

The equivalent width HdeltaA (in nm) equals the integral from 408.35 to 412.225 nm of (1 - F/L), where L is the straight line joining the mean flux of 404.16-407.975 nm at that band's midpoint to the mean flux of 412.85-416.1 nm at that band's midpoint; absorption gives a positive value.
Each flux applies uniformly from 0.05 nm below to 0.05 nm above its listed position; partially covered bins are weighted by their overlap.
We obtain 0.160 nm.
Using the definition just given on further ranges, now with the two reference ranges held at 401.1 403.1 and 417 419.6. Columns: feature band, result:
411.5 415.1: 0.205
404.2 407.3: 0.124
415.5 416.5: -0.017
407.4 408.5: 0.055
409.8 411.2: 0.165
